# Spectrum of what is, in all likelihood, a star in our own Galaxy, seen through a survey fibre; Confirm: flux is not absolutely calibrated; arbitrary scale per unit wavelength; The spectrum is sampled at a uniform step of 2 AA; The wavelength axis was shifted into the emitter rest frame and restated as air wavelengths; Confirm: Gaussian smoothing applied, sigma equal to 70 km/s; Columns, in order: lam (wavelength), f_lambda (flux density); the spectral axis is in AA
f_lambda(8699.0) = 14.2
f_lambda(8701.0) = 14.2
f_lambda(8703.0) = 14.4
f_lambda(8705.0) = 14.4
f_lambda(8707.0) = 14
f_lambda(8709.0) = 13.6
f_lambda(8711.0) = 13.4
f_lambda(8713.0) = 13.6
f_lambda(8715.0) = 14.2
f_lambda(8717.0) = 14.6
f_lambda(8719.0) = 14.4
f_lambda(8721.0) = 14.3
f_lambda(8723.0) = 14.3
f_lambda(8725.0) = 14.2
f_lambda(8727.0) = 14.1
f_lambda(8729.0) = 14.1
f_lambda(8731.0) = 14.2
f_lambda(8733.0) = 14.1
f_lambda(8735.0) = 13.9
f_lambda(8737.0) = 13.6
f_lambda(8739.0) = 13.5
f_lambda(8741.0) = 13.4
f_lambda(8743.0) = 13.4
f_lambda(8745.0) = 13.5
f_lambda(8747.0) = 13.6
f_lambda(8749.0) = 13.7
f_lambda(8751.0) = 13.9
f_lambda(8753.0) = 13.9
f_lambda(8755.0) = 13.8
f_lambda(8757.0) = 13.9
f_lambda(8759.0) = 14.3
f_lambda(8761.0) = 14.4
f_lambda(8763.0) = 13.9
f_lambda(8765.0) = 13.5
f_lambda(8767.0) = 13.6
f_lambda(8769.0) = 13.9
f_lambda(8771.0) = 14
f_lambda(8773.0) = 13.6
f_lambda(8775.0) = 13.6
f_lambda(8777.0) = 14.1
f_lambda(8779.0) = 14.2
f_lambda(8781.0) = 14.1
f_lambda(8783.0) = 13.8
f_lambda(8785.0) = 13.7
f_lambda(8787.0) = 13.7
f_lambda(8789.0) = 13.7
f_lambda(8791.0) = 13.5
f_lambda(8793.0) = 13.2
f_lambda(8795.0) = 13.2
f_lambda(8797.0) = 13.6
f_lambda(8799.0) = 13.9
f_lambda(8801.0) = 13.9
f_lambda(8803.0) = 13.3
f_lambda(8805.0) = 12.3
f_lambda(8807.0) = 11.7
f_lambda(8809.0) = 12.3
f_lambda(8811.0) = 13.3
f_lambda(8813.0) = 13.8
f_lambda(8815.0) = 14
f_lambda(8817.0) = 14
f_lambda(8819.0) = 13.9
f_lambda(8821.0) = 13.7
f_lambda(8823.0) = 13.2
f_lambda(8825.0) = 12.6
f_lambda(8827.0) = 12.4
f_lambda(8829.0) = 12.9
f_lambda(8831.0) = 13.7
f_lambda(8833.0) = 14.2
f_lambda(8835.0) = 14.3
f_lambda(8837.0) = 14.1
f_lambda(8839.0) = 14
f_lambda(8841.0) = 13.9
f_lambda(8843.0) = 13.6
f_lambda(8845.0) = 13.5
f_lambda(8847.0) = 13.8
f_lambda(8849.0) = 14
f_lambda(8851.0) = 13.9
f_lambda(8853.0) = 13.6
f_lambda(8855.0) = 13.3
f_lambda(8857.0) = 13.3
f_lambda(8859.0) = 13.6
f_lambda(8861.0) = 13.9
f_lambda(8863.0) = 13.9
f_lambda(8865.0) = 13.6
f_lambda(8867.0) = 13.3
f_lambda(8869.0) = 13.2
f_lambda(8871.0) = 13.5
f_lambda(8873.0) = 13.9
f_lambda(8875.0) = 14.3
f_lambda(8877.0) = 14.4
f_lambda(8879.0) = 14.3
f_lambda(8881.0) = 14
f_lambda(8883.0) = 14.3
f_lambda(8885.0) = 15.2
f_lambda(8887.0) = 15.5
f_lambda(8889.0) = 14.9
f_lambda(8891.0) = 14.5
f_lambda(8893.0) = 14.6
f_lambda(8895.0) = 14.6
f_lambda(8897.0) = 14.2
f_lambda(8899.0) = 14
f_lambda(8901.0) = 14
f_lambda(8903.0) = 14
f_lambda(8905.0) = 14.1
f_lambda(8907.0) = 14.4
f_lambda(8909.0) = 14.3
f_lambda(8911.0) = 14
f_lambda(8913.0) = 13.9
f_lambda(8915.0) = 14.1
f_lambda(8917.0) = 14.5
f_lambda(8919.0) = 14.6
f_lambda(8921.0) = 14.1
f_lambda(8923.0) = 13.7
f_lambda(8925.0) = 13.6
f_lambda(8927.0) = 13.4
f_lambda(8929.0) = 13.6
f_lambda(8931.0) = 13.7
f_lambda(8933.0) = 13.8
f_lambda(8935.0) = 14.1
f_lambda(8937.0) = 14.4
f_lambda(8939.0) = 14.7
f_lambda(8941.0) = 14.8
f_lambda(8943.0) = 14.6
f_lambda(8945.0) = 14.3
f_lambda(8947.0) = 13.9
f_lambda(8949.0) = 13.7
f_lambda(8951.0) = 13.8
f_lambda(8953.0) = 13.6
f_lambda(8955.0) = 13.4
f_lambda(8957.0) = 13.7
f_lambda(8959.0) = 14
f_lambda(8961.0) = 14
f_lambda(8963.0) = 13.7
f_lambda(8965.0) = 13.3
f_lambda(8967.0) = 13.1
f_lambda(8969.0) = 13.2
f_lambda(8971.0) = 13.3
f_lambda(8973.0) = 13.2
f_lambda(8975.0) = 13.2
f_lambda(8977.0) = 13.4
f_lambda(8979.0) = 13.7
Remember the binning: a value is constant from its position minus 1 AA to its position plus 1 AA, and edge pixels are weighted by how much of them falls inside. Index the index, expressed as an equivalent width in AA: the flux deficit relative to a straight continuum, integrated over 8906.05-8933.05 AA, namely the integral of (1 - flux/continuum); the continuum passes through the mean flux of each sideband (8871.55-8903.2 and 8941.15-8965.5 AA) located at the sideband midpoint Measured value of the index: 0.3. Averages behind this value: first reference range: 14.4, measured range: 14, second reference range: 13.9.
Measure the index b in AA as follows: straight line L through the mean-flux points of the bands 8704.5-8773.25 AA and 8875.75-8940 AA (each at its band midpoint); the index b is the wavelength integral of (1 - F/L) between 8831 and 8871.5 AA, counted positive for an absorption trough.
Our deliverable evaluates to 1.1 AA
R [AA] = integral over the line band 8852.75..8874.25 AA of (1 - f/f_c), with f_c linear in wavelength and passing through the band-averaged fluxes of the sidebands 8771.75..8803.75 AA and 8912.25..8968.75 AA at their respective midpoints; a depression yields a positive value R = 0.4 AA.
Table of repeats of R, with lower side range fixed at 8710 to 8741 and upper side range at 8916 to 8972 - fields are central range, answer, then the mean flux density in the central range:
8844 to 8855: 0.2 AA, 13.7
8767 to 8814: 1.6 AA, 13.5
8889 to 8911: -0.6 AA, 14.3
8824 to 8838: 0.5 AA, 13.5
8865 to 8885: -0.1 AA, 14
